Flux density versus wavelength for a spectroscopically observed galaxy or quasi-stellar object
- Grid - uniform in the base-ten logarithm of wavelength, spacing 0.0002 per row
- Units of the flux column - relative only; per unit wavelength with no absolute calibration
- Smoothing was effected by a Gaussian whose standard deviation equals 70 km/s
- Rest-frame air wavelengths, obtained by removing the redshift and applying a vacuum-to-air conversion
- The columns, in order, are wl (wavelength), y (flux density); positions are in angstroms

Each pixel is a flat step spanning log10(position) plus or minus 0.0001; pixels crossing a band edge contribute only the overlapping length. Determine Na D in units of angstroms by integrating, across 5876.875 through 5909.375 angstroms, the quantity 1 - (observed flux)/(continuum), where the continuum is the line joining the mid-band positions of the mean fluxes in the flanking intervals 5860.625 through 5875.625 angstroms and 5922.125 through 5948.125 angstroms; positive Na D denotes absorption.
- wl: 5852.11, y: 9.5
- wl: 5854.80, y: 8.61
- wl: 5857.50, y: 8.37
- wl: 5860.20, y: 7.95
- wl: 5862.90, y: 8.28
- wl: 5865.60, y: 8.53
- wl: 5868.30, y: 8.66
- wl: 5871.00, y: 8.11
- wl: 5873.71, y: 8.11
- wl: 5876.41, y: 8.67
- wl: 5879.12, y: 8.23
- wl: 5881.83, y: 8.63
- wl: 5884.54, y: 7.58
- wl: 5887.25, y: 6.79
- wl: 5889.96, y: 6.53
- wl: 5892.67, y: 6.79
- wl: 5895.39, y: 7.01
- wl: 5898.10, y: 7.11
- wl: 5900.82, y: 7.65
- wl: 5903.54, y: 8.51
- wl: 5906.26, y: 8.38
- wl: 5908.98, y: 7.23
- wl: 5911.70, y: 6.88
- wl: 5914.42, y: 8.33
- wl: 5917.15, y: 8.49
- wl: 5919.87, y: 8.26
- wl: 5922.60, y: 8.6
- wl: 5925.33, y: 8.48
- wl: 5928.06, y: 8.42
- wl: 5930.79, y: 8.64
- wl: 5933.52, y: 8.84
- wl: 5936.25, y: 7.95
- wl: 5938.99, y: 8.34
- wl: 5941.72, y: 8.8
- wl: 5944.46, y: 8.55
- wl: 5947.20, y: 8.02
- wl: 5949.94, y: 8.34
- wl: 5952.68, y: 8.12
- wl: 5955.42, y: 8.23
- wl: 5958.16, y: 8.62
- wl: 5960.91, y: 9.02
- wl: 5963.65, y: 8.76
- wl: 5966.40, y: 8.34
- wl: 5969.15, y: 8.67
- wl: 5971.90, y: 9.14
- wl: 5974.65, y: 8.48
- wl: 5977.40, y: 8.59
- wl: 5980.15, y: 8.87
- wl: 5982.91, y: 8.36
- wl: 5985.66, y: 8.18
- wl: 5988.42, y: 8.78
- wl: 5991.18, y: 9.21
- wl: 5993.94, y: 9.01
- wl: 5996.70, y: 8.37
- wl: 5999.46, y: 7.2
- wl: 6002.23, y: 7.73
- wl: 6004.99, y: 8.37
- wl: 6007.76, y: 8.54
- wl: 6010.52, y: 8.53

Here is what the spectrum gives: 3.1 angstroms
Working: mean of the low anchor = 8.33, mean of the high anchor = 8.47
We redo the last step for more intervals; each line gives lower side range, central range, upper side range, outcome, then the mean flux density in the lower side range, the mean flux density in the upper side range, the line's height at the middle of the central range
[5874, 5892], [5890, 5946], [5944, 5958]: -0.1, 7.73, 8.27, 8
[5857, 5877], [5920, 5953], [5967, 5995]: 0.5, 8.32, 8.71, 8.56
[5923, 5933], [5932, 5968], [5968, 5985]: 0.6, 8.55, 8.67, 8.6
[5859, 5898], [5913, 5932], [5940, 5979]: -0.5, 7.82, 8.55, 8.22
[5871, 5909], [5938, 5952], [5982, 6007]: -0.6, 7.69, 8.36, 8.04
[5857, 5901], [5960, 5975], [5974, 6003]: -0.8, 7.82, 8.45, 8.33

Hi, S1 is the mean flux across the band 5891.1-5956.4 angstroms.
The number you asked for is 8.08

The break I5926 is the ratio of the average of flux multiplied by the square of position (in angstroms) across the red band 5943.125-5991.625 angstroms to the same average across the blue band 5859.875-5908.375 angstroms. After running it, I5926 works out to 1.1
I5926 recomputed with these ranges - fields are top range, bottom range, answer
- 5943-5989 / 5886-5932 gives 1.12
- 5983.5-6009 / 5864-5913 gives 1.12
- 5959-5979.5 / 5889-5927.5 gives 1.15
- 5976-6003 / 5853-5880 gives 1.05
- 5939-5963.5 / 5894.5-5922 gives 1.10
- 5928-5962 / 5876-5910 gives 1.13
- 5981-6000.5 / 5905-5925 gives 1.08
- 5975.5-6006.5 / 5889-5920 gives 1.14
